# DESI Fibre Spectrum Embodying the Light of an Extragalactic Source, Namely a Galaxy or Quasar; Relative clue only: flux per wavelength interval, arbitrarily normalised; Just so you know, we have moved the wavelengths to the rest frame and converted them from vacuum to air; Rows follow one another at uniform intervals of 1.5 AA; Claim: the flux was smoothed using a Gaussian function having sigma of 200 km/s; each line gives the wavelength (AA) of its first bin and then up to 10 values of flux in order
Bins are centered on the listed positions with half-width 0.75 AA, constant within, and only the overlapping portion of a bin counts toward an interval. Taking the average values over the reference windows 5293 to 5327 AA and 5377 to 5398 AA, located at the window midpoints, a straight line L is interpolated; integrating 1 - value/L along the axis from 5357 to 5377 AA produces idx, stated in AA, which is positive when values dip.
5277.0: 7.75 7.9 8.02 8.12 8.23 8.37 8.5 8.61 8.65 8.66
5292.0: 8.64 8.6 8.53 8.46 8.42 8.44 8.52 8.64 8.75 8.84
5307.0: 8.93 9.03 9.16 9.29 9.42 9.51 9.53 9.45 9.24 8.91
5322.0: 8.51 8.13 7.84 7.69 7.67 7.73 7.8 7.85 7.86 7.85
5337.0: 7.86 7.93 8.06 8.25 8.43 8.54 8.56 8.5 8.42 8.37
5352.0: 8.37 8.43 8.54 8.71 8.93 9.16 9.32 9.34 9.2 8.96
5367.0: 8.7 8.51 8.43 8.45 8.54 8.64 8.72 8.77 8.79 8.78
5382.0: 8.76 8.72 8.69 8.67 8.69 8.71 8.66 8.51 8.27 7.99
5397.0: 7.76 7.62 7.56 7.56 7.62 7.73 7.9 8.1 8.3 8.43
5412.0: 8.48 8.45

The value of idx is -0.53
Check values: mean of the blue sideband 8.78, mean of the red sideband 8.54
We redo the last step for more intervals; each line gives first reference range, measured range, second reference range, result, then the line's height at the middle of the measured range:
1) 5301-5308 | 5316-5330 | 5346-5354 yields 0.34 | 8.63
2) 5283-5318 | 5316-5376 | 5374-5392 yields 1.96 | 8.76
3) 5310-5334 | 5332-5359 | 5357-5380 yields 1.20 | 8.7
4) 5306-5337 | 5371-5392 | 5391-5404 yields -1.68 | 8.04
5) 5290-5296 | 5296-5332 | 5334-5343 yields -1.41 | 8.33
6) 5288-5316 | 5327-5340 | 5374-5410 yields 1.22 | 8.64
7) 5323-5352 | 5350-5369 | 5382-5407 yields -1.64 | 8.12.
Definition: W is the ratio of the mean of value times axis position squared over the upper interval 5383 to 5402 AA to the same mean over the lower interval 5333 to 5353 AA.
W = 1.02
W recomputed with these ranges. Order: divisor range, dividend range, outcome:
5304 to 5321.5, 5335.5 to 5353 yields 0.91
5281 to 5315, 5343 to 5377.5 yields 1.02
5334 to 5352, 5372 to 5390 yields 1.07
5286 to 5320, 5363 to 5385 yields 1.01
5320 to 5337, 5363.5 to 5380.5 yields 1.11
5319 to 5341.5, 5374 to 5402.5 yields 1.07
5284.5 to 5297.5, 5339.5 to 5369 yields 1.04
